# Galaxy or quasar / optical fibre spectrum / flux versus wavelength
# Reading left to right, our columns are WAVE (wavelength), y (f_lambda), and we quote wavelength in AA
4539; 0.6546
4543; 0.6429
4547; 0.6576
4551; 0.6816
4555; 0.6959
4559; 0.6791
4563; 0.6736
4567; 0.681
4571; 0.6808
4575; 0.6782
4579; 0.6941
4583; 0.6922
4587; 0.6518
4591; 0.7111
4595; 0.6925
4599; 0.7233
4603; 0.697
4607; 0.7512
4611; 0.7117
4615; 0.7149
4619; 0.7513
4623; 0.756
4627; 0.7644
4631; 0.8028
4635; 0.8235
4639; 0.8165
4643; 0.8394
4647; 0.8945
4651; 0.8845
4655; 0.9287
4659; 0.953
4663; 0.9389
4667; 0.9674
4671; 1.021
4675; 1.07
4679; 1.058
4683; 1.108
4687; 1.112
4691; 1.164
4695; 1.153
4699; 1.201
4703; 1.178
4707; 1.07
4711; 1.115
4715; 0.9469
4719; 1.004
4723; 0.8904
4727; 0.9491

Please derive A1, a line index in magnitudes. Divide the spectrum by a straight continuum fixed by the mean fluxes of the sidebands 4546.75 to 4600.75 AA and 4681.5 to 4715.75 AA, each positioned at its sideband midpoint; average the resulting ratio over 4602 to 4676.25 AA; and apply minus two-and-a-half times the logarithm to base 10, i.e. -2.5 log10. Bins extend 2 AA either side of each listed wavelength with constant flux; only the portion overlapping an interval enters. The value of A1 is 0.09 mag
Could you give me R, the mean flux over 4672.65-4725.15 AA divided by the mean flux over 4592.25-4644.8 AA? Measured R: 1.43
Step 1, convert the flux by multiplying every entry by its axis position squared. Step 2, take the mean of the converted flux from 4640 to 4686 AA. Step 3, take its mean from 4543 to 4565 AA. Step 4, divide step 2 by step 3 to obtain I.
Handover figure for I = 1.51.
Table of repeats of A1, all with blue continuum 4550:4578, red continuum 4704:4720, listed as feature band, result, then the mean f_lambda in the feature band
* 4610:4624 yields 0.11 mag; 0.733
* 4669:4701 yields -0.14 mag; 1.11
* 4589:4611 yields 0.08 mag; 0.715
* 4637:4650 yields 0.03 mag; 0.853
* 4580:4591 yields 0.08 mag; 0.681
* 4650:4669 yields -0.02 mag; 0.937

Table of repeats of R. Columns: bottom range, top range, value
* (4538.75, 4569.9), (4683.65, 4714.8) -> 1.68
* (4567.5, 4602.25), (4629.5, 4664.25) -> 1.27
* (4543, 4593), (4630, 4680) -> 1.36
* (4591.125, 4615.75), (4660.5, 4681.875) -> 1.42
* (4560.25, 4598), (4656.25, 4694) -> 1.52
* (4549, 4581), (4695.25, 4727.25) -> 1.55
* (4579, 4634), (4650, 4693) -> 1.41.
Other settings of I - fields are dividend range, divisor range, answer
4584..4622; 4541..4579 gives 1.07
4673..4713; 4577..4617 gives 1.66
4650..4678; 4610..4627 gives 1.34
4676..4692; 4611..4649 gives 1.43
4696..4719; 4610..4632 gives 1.52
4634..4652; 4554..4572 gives 1.29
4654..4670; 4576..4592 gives 1.44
